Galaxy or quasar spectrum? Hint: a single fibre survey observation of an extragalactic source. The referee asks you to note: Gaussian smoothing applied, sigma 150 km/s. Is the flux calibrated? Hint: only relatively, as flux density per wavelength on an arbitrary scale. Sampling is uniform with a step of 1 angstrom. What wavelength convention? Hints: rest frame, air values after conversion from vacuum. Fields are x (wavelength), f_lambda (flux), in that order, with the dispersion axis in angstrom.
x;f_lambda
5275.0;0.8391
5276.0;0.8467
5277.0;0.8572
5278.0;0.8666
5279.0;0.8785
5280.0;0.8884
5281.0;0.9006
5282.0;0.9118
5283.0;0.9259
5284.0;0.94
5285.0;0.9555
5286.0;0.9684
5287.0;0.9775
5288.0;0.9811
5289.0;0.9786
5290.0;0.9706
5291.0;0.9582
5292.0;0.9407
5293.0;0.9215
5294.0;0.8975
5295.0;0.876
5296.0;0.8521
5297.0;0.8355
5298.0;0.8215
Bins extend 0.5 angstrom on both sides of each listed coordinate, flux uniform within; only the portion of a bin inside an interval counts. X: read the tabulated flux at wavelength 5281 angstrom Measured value 0.9006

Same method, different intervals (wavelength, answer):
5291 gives 0.9582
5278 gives 0.8666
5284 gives 0.94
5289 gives 0.9786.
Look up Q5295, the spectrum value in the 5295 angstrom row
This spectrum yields 0.876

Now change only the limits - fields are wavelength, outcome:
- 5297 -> 0.8355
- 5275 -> 0.8391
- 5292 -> 0.9407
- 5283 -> 0.9259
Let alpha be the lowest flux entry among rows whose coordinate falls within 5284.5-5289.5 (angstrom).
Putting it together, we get 0.9555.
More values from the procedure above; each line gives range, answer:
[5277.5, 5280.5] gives 0.8666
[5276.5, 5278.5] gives 0.8572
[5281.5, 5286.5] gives 0.9118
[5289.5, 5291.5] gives 0.9582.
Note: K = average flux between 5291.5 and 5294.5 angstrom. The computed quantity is 0.92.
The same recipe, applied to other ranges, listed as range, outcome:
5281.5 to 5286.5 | 0.94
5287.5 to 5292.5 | 0.966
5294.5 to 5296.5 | 0.864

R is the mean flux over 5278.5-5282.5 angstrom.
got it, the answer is 0.895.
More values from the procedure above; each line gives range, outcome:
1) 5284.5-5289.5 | 0.972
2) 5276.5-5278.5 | 0.862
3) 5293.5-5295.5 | 0.887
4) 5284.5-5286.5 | 0.962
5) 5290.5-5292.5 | 0.949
